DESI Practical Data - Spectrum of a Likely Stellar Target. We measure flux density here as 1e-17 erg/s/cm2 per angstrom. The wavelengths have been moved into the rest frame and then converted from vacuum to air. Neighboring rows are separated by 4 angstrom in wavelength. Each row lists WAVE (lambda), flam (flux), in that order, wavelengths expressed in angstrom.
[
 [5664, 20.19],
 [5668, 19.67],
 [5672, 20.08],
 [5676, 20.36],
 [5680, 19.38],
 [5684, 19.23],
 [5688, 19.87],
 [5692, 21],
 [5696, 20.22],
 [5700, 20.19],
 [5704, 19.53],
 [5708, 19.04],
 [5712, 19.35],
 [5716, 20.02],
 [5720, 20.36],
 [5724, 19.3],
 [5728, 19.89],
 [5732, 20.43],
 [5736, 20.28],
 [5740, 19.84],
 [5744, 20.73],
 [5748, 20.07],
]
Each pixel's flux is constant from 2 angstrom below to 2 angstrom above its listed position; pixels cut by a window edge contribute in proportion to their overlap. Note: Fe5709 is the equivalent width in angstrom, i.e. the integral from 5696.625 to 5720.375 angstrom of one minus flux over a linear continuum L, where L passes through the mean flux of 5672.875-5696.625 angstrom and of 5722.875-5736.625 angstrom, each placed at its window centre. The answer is 0.3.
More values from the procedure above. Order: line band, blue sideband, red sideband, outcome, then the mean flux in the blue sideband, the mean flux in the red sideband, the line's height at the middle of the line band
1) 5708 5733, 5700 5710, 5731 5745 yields 0.1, 19.5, 20.3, 19.8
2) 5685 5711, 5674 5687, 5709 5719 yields -0.3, 19.7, 19.7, 19.7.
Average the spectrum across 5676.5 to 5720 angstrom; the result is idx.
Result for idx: 19.8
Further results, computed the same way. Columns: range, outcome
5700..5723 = 19.7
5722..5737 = 20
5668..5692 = 19.9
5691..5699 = 20.5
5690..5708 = 20.1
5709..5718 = 19.6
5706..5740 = 19.8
